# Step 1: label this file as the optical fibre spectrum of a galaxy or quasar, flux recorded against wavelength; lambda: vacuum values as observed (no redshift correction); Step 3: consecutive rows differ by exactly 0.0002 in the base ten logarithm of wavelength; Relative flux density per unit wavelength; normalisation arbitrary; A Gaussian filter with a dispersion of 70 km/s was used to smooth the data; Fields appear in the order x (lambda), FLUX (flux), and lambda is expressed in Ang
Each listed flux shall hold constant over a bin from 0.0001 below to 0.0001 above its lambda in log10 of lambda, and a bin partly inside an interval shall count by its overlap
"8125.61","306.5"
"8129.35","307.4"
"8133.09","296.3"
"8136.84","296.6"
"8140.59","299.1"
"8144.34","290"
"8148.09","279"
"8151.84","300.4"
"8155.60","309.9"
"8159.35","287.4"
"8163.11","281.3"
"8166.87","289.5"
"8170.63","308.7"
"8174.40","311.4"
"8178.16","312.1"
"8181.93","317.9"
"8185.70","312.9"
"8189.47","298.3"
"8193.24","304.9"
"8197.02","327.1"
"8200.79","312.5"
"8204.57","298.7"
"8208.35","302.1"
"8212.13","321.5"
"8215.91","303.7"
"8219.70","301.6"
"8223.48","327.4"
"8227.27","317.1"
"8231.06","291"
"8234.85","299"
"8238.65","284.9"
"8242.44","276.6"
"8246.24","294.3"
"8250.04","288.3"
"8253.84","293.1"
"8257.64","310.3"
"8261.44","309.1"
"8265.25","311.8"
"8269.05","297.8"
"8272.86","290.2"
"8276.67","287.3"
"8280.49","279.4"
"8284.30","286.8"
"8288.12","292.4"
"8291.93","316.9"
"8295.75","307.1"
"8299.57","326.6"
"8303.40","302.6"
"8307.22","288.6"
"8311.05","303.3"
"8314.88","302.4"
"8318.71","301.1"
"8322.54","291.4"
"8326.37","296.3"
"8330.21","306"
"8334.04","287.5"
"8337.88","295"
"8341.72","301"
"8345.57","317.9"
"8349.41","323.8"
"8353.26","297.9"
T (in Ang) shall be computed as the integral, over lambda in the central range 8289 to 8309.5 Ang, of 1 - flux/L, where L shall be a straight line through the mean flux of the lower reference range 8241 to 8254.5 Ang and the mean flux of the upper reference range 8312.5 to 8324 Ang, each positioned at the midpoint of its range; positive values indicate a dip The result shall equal -0.8 Ang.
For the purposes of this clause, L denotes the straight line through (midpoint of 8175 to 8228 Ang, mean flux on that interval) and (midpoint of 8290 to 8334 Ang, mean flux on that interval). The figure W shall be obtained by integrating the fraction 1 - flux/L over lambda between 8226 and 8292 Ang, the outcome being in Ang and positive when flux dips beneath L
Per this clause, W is 2.56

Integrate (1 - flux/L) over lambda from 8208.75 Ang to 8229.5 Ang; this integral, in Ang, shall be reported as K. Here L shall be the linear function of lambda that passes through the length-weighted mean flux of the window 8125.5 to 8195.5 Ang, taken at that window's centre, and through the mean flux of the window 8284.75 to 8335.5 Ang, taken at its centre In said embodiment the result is -0.8 Ang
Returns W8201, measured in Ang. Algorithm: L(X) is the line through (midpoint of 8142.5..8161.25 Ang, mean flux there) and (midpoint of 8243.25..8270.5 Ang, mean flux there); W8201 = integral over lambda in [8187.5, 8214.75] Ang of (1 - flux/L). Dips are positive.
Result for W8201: -1.17 Ang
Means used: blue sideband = 293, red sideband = 300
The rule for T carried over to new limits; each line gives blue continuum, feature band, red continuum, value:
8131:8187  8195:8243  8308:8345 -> -1.0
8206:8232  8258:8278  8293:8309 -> 0.5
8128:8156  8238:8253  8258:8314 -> 0.6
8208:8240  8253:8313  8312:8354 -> 0.7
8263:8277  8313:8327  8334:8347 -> 0.1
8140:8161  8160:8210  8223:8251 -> -1.8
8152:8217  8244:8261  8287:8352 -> 0.4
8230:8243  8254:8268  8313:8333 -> -0.8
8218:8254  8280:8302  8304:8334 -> -0.4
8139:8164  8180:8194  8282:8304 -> -0.6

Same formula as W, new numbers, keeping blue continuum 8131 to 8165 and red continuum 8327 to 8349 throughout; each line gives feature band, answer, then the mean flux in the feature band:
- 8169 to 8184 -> -0.9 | 312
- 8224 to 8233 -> -0.3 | 308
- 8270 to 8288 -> 0.8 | 287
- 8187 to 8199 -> -0.6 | 310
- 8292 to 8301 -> -0.5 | 316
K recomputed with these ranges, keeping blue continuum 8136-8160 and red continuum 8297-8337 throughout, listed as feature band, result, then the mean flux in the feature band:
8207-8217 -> -0.43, 310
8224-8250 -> 0.24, 295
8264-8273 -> -0.06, 301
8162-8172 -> 0.08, 293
